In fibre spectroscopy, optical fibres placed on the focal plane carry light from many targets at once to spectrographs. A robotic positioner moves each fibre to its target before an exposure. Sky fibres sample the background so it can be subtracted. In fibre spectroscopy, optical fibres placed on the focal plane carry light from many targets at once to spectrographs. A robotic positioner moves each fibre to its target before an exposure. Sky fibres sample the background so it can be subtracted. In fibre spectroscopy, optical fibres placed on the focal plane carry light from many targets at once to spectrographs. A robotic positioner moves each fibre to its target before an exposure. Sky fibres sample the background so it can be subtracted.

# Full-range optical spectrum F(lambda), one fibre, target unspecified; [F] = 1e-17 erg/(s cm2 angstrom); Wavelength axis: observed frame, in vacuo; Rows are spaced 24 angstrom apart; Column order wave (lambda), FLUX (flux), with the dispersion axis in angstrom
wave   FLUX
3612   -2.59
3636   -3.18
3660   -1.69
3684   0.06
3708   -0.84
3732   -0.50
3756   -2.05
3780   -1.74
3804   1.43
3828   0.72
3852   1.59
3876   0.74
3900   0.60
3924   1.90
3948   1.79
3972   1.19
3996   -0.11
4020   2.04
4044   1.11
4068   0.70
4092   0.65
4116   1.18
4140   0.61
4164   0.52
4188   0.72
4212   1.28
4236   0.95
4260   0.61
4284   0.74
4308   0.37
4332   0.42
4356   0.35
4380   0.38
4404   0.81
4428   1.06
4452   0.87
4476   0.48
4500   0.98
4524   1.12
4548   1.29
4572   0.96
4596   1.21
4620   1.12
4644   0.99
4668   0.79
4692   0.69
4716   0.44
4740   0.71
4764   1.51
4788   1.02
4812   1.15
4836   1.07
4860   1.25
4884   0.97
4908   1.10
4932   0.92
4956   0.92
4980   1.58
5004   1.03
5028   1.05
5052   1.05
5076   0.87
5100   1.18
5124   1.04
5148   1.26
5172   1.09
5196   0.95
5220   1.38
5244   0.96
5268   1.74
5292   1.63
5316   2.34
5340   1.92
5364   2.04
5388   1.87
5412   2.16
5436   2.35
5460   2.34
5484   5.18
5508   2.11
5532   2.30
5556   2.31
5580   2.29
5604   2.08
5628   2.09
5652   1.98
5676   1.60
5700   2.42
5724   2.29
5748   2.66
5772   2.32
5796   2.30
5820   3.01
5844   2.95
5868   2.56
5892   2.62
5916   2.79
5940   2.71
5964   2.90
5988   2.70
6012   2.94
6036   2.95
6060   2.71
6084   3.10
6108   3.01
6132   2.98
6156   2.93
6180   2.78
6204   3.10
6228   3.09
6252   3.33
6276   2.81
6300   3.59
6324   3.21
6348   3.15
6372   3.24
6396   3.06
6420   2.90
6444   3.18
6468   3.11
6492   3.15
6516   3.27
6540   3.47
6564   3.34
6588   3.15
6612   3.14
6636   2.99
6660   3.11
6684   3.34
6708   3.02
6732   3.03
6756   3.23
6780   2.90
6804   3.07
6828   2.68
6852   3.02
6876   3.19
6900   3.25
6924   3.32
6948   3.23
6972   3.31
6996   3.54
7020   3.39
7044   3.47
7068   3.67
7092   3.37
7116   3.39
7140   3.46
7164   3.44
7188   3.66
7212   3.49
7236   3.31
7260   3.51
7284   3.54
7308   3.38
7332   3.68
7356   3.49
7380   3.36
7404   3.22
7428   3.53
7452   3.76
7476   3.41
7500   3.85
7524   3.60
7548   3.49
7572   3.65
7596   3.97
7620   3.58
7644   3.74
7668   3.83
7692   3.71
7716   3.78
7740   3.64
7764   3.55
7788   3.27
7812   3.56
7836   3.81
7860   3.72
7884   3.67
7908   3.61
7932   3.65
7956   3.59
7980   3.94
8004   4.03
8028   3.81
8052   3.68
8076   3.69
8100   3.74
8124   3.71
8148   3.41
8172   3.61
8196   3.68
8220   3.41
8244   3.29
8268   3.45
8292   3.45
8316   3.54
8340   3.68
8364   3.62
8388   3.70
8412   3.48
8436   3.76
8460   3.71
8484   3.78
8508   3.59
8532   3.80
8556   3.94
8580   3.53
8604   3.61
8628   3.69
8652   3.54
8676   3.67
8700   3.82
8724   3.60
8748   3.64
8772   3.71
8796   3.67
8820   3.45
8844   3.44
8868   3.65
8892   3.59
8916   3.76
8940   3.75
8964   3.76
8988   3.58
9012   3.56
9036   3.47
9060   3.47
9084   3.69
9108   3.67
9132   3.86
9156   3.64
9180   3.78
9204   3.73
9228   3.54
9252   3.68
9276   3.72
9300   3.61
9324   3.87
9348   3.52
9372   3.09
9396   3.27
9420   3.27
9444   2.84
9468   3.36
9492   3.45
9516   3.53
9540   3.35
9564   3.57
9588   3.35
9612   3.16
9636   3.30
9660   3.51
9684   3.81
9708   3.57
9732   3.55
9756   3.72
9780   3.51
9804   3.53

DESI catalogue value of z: 0.320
